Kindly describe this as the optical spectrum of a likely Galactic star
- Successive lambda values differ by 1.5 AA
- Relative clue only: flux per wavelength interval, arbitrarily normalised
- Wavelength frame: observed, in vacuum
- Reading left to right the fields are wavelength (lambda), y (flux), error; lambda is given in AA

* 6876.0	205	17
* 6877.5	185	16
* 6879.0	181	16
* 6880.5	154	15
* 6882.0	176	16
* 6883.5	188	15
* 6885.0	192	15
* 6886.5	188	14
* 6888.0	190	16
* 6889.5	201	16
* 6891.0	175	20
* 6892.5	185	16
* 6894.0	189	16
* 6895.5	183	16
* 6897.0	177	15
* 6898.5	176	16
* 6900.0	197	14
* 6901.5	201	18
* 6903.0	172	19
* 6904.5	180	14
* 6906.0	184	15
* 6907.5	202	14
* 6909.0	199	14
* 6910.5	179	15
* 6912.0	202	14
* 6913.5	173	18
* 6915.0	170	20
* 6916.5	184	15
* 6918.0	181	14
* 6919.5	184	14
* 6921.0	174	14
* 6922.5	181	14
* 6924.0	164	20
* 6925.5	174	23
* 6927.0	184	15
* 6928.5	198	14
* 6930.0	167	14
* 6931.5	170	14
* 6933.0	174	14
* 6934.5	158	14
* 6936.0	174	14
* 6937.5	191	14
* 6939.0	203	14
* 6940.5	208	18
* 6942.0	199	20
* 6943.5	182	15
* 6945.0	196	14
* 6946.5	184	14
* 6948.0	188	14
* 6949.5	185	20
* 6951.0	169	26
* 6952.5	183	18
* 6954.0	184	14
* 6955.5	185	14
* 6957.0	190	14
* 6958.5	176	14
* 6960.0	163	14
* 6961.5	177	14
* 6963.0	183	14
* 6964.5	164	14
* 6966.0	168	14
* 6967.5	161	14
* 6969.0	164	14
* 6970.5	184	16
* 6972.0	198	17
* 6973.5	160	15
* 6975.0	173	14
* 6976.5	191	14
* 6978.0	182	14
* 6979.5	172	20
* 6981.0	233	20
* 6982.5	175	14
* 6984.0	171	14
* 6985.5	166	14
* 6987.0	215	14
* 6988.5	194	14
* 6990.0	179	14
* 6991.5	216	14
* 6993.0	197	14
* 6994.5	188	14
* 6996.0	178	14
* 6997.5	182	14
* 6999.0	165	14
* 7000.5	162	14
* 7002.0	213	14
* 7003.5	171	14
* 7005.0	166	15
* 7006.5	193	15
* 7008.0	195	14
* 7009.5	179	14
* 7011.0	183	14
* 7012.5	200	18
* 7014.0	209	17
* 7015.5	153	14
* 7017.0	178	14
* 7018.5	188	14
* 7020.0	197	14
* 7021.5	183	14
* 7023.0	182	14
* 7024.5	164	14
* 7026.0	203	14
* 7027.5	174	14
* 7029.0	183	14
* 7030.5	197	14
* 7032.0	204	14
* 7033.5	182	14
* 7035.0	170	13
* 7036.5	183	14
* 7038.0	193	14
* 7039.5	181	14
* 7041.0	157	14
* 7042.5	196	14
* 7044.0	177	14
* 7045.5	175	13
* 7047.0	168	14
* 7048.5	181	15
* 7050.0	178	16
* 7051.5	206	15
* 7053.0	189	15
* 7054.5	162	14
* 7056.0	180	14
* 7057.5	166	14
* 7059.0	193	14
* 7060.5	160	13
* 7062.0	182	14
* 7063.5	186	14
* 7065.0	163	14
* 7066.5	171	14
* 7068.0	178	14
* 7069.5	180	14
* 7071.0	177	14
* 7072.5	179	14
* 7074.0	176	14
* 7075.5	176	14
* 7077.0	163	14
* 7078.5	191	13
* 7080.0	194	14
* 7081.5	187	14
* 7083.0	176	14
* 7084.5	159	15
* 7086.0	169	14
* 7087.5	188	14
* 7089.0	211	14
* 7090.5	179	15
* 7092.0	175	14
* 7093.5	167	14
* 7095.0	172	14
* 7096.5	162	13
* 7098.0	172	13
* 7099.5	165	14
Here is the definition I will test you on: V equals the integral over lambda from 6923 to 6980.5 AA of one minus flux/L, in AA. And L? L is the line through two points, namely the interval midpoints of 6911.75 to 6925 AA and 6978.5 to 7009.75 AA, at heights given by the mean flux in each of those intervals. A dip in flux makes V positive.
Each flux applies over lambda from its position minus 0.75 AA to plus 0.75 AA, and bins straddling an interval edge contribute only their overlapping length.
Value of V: 0.6 AA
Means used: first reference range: 178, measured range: 180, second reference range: 186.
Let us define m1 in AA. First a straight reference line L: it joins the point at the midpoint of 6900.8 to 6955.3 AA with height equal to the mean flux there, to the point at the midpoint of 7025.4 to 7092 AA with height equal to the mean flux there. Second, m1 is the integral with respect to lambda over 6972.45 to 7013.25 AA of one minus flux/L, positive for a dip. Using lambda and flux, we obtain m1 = -0.8 AA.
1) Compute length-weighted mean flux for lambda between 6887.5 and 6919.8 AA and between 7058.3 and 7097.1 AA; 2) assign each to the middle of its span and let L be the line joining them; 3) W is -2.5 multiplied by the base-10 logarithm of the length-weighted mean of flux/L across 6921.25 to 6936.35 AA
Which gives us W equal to 0.06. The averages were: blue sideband 186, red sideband 178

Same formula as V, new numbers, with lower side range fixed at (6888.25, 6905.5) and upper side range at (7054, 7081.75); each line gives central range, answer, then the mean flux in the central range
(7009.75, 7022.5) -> -0.46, 186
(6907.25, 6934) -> 0.52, 181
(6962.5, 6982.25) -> 0.25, 179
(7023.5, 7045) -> -0.53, 183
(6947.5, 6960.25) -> 0.11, 181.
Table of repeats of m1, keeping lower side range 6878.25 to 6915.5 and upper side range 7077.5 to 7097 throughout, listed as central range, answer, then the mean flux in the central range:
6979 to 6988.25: -0.4 AA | 189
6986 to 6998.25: -0.7 AA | 193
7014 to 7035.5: -0.3 AA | 184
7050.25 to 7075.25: 0.3 AA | 178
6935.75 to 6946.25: -0.6 AA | 194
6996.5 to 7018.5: -0.1 AA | 182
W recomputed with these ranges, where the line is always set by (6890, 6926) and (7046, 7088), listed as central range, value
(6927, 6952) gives -0.01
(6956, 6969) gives 0.05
